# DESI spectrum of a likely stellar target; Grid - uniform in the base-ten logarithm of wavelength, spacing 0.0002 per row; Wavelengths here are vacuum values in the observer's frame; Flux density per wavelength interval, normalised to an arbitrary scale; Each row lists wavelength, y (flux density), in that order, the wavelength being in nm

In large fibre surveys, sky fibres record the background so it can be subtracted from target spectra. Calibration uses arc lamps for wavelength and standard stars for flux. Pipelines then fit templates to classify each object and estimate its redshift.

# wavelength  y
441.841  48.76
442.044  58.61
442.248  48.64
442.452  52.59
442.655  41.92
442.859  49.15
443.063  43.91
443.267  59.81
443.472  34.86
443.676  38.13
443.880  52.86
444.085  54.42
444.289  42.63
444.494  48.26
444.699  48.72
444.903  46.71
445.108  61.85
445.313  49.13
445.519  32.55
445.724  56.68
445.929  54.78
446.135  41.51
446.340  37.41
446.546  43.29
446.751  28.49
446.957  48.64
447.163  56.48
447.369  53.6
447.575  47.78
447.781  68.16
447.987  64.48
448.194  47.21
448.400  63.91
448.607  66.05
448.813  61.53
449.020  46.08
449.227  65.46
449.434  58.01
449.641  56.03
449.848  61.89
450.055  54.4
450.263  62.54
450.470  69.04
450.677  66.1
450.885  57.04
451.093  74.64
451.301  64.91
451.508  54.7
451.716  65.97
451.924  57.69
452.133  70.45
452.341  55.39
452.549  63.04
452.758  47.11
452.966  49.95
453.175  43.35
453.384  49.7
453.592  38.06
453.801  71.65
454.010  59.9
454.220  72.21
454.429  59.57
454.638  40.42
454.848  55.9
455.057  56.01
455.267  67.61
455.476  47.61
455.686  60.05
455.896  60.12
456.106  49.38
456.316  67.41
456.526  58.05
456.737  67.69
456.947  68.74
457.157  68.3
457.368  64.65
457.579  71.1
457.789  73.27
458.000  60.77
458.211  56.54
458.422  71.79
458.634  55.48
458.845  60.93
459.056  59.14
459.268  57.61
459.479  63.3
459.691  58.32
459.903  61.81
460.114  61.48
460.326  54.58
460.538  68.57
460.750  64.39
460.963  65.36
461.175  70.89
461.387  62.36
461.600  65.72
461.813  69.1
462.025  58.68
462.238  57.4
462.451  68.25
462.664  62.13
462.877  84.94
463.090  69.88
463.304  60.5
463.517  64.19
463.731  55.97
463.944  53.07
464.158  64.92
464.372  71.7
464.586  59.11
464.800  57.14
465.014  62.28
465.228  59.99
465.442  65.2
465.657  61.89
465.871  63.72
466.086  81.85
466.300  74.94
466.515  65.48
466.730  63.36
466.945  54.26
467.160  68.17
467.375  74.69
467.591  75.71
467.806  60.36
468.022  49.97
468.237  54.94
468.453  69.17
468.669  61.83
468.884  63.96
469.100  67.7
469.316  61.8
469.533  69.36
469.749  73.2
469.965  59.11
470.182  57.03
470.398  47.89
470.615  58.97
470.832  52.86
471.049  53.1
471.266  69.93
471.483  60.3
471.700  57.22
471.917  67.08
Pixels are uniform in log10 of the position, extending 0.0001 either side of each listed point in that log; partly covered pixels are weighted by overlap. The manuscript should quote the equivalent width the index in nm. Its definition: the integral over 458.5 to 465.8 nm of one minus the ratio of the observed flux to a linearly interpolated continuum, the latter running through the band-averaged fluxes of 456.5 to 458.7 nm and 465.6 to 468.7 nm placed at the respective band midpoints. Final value 0.29 nm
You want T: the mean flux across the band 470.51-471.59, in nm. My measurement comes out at 59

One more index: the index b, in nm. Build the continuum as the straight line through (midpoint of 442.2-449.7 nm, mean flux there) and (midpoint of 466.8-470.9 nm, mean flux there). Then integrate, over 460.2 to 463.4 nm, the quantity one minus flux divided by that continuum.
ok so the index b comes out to -0.37 nm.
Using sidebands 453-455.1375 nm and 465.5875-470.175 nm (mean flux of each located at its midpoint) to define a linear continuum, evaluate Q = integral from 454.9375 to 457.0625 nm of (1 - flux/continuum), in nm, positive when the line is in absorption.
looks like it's -0.16 nm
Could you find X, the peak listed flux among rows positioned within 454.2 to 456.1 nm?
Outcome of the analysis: 72.21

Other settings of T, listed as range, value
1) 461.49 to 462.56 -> 63.8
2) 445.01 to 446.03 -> 50.9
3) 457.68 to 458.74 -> 63.6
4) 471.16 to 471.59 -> 65.1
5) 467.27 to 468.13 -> 65.1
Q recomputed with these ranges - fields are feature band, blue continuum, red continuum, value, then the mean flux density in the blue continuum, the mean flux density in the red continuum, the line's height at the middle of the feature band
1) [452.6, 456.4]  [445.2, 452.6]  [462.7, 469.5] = 0.233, 56.2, 64.6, 59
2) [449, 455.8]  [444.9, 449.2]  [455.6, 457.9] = 0.012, 51.6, 64.5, 58.7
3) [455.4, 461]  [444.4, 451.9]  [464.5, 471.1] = -0.281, 55.2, 63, 59.2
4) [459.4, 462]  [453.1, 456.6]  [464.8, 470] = -0.139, 56.4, 65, 60.4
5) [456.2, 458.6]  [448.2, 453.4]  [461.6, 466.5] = -0.144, 59.3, 64.9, 62.1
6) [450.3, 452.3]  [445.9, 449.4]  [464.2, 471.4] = -0.349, 52.7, 63.3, 54.6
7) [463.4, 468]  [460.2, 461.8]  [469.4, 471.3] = -0.161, 64.8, 59.8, 62.2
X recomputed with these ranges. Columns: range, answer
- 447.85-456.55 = 74.64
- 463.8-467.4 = 81.85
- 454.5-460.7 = 73.27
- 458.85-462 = 70.89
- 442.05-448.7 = 68.16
